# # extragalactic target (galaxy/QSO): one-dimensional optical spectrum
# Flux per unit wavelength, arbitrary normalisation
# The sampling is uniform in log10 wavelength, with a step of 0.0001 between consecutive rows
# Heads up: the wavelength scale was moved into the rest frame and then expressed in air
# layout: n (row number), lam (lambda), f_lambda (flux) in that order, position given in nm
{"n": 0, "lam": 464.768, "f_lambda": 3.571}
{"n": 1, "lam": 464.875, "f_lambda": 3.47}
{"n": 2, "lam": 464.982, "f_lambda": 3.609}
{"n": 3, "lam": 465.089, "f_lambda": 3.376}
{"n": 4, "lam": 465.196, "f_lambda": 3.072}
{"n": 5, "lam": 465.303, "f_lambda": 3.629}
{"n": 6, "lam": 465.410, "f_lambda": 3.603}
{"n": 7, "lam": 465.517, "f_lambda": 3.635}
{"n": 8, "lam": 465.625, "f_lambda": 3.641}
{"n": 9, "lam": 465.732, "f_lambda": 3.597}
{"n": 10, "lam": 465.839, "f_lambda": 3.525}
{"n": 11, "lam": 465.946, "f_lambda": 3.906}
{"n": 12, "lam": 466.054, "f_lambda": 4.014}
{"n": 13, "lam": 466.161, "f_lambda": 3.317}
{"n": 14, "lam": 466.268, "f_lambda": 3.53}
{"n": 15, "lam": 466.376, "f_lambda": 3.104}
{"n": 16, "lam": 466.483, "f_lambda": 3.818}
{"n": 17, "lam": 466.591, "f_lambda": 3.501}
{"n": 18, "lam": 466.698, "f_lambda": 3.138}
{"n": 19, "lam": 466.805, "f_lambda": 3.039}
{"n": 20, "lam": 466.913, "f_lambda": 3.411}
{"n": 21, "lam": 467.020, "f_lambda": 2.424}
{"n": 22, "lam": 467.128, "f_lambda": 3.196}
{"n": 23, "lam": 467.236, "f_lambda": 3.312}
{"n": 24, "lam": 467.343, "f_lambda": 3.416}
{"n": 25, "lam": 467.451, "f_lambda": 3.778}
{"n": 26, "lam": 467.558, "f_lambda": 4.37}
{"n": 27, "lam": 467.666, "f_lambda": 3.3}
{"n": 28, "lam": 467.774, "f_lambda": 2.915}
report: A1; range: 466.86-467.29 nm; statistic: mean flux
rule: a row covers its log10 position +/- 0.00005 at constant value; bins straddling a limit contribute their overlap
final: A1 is 3.09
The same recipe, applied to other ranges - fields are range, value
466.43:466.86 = 3.37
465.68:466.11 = 3.76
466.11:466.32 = 3.43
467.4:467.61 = 4.09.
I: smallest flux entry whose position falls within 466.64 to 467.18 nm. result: 2.424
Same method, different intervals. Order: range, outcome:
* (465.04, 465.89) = 3.072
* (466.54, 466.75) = 3.138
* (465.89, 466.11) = 3.906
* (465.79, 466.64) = 3.104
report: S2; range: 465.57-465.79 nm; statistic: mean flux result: 3.61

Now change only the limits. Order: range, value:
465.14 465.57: 3.49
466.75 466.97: 3.22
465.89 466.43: 3.57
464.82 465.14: 3.49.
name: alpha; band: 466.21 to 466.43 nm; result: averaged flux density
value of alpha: 3.32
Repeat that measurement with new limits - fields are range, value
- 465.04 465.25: 3.23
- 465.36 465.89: 3.6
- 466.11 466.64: 3.45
